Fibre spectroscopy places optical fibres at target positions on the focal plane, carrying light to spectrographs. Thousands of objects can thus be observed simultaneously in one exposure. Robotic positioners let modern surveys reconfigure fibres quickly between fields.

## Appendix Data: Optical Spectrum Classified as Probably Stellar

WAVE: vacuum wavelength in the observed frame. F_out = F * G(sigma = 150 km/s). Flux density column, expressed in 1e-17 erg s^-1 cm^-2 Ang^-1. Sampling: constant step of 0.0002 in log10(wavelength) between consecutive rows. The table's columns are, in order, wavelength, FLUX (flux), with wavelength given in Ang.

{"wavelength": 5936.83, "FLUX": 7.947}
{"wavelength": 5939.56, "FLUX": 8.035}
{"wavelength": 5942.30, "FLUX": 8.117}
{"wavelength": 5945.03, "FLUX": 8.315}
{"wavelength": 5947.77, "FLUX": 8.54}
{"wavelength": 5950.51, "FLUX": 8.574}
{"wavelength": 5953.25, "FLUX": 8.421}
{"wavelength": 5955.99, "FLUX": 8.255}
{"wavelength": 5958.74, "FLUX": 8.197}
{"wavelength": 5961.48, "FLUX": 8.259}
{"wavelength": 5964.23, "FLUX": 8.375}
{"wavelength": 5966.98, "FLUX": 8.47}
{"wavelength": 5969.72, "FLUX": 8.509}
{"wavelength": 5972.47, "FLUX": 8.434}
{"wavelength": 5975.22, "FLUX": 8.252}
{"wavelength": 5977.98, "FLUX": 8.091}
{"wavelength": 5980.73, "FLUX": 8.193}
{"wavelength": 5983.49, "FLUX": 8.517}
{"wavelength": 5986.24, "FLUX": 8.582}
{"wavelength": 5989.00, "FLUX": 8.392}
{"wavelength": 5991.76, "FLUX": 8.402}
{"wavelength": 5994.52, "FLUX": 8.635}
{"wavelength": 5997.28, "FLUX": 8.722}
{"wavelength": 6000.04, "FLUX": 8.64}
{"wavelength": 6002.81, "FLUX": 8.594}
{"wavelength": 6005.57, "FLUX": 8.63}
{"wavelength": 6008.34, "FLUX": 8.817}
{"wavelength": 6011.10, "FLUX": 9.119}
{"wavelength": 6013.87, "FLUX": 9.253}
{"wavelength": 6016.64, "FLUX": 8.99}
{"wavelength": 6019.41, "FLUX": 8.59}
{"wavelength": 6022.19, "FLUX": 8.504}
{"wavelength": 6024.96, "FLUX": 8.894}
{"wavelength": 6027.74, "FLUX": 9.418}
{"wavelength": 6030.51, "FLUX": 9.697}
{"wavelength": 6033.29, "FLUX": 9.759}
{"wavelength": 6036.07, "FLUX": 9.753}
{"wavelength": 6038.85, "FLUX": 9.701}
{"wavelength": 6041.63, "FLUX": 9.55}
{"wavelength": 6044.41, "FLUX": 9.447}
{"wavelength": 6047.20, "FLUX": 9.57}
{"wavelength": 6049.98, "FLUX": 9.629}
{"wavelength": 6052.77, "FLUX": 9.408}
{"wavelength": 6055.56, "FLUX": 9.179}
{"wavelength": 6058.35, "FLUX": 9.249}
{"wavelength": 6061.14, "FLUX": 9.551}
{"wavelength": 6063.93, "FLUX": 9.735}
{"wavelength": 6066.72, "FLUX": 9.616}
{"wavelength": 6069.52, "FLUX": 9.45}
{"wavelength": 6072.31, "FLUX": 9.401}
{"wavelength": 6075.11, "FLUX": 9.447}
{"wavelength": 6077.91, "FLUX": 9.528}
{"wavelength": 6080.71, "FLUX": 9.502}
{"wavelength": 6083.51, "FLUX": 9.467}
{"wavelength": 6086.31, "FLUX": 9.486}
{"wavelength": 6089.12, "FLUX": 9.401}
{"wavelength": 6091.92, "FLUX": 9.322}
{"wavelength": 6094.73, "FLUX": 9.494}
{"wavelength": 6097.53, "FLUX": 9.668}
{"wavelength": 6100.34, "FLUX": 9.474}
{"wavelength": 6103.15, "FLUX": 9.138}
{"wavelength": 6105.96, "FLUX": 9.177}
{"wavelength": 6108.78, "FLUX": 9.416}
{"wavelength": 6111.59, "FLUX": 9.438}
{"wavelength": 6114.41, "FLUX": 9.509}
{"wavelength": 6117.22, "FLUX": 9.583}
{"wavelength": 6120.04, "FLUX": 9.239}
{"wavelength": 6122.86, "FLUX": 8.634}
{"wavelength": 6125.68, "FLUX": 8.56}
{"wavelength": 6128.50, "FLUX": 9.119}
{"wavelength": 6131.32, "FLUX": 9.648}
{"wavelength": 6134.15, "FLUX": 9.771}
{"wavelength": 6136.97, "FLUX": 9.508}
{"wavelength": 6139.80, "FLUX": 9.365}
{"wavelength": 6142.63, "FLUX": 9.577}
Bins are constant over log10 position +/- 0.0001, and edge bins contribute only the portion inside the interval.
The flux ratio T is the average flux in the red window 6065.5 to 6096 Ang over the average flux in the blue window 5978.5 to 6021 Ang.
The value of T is 1.1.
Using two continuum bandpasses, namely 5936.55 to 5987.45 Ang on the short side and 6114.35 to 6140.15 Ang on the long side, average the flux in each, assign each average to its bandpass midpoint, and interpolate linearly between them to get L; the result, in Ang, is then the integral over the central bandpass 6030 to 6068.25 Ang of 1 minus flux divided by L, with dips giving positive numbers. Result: -3.1 Ang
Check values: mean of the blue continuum 8.33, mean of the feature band 9.56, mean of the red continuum 9.28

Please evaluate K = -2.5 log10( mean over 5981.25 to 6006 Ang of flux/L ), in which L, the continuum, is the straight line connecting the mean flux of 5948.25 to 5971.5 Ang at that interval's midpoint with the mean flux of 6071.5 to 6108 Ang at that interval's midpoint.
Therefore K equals 0.01 mag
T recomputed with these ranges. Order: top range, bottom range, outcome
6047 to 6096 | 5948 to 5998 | 1.13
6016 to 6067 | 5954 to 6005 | 1.11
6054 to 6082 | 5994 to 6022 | 1.08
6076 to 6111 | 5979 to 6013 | 1.09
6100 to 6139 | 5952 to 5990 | 1.11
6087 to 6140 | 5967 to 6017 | 1.09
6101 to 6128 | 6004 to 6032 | 1.02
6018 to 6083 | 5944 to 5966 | 1.13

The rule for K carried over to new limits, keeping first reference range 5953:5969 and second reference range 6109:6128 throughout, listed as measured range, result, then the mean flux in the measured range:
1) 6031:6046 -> -0.106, 9.64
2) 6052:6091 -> -0.063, 9.46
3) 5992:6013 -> -0.022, 8.73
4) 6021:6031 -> -0.051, 9.09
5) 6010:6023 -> -0.033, 8.9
